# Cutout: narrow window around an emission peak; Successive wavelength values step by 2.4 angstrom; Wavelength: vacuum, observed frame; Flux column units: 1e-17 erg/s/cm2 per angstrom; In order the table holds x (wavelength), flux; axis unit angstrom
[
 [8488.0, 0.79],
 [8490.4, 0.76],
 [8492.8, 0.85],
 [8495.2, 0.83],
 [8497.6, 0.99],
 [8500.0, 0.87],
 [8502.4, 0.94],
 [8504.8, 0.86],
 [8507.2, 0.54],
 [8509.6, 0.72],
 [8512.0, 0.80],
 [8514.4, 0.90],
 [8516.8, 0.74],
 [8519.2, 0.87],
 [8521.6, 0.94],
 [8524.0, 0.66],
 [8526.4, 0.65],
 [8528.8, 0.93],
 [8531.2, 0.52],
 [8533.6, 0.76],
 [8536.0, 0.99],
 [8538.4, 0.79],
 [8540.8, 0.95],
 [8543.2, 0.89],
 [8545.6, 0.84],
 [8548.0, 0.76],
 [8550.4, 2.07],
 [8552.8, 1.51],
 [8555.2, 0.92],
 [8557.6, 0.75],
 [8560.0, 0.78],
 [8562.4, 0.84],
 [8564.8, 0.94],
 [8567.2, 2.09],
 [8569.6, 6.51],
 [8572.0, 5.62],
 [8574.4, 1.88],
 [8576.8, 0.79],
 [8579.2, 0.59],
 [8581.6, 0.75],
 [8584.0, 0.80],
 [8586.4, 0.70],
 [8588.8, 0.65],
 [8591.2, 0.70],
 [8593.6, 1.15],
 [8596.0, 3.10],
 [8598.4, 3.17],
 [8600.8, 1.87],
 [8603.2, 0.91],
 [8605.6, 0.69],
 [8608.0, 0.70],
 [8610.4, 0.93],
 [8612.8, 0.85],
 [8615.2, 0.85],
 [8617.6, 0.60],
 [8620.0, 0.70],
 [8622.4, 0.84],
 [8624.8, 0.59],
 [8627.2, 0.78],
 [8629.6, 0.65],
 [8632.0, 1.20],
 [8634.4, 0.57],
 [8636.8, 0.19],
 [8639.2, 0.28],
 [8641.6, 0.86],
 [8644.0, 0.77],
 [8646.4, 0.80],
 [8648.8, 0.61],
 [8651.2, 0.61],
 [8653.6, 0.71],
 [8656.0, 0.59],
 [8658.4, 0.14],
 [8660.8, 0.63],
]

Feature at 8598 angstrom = [N II] 6583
